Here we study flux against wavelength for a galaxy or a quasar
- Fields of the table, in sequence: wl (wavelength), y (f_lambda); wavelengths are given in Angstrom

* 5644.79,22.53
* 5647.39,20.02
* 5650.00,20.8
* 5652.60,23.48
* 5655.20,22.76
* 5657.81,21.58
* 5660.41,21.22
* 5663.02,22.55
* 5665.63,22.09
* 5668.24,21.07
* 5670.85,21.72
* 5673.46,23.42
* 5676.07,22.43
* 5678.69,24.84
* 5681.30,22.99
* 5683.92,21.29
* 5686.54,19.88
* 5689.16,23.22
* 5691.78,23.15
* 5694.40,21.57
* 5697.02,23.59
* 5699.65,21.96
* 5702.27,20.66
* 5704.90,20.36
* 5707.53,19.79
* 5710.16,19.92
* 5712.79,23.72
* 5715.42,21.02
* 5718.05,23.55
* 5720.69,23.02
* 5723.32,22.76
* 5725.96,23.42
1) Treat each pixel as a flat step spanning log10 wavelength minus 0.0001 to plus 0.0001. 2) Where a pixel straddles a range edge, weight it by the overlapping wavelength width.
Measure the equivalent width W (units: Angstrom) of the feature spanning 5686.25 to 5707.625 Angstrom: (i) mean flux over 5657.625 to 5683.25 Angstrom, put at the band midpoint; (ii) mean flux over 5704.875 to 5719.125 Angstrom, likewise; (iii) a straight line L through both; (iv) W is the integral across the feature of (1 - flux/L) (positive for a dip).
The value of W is 0.0 Angstrom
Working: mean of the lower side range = 22.4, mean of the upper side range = 21.5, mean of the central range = 21.8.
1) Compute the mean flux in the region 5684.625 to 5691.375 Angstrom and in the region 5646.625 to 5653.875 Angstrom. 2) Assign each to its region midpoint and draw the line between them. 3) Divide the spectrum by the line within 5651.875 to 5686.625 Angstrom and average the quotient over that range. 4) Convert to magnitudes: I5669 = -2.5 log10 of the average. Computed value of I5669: -0.03 mag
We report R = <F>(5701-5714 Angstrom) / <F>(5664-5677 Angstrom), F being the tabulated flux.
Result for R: 0.9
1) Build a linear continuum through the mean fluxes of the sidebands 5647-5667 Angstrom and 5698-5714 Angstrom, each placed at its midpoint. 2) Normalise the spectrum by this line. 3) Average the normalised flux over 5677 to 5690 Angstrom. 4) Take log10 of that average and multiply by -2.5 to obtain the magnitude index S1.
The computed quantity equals -0.047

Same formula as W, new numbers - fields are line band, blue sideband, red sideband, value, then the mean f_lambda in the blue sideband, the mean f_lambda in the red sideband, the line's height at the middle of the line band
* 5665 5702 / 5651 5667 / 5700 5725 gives -0.6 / 22.3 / 21.7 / 22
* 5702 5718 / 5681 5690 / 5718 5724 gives 1.0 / 21.6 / 23.1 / 22.6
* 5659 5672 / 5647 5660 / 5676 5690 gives 0.2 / 21.8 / 22.4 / 22.1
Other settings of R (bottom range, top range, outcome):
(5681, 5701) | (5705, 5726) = 0.99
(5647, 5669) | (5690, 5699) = 1.04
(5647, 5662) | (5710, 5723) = 1.03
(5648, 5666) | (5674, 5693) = 1.03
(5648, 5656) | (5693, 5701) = 1.01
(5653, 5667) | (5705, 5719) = 0.97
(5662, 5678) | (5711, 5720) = 1.01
